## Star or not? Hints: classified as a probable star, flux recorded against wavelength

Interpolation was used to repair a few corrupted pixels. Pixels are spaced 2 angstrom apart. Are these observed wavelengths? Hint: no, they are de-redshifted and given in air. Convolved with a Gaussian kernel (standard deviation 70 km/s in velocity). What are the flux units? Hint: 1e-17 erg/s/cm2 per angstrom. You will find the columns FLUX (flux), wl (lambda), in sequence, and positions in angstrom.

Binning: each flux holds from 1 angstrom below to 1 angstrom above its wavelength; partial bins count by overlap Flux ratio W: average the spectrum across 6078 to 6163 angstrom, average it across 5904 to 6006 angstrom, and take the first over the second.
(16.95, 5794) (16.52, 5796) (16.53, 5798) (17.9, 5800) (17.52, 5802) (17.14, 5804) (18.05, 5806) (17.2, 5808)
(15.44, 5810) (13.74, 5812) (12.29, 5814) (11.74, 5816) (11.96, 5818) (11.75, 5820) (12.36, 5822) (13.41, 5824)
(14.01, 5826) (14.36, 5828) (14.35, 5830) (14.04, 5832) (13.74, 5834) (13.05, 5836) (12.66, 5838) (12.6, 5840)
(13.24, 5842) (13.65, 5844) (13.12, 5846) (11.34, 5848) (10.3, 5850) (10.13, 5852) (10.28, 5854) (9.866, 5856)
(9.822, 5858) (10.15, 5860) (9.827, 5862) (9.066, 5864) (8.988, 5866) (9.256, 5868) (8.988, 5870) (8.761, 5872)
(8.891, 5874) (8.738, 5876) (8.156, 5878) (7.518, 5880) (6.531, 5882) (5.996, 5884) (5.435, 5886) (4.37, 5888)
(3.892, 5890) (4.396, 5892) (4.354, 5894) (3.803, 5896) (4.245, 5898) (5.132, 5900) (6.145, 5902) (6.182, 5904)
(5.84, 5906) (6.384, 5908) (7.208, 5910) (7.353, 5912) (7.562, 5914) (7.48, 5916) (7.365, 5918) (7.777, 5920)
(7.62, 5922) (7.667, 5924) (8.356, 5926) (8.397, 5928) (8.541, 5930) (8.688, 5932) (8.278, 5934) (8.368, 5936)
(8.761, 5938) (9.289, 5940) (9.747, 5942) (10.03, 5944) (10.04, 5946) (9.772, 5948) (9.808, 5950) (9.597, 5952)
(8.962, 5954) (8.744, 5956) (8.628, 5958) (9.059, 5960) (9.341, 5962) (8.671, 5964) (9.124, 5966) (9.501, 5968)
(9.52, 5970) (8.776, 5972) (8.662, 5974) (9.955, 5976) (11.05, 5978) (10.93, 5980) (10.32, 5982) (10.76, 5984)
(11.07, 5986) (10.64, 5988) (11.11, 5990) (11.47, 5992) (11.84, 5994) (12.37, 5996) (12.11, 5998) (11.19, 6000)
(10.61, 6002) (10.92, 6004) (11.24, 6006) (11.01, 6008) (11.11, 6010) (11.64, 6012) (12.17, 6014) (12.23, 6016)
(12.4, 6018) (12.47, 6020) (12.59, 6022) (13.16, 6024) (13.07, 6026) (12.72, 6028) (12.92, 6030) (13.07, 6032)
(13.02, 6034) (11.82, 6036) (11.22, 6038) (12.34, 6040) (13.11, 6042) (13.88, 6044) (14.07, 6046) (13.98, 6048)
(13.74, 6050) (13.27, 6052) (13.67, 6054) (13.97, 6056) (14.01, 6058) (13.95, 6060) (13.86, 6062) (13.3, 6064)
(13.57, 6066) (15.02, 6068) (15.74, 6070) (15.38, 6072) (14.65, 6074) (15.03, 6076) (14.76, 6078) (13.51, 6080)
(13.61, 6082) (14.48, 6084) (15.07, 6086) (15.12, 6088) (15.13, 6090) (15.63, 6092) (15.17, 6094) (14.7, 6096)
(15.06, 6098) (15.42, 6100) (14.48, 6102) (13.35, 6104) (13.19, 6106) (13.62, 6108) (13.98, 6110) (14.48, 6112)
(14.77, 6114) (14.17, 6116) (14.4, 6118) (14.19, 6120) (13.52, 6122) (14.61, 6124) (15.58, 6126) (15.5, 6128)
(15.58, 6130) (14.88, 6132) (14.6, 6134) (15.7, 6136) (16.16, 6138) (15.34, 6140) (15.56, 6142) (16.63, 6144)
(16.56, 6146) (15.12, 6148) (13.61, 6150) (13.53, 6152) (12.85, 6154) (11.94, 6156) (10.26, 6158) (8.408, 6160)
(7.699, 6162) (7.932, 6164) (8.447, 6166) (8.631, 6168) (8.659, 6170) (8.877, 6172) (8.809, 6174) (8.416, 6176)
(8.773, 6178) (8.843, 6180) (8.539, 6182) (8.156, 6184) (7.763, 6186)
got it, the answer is 1.5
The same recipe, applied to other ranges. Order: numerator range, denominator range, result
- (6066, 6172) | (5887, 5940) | 2.05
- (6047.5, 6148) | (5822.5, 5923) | 1.63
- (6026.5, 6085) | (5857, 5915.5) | 1.96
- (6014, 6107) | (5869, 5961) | 1.83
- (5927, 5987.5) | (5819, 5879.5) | 0.84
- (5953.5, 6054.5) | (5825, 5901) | 1.21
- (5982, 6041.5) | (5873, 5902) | 2.03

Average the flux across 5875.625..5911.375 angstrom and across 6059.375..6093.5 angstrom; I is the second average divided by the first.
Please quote 2.5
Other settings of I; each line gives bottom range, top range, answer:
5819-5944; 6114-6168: 1.50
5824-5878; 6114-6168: 1.20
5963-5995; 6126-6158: 1.45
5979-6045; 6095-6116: 1.20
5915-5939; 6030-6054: 1.61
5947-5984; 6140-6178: 1.19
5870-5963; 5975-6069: 1.63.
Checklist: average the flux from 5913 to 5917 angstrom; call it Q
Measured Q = 7.52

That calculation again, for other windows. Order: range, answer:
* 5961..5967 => 9.05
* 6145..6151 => 15.1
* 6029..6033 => 13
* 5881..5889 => 5.58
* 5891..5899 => 4.2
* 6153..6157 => 12.4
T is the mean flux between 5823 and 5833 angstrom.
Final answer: 14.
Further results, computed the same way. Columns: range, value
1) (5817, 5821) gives 11.9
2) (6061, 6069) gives 13.9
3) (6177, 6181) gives 8.81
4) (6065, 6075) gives 14.9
